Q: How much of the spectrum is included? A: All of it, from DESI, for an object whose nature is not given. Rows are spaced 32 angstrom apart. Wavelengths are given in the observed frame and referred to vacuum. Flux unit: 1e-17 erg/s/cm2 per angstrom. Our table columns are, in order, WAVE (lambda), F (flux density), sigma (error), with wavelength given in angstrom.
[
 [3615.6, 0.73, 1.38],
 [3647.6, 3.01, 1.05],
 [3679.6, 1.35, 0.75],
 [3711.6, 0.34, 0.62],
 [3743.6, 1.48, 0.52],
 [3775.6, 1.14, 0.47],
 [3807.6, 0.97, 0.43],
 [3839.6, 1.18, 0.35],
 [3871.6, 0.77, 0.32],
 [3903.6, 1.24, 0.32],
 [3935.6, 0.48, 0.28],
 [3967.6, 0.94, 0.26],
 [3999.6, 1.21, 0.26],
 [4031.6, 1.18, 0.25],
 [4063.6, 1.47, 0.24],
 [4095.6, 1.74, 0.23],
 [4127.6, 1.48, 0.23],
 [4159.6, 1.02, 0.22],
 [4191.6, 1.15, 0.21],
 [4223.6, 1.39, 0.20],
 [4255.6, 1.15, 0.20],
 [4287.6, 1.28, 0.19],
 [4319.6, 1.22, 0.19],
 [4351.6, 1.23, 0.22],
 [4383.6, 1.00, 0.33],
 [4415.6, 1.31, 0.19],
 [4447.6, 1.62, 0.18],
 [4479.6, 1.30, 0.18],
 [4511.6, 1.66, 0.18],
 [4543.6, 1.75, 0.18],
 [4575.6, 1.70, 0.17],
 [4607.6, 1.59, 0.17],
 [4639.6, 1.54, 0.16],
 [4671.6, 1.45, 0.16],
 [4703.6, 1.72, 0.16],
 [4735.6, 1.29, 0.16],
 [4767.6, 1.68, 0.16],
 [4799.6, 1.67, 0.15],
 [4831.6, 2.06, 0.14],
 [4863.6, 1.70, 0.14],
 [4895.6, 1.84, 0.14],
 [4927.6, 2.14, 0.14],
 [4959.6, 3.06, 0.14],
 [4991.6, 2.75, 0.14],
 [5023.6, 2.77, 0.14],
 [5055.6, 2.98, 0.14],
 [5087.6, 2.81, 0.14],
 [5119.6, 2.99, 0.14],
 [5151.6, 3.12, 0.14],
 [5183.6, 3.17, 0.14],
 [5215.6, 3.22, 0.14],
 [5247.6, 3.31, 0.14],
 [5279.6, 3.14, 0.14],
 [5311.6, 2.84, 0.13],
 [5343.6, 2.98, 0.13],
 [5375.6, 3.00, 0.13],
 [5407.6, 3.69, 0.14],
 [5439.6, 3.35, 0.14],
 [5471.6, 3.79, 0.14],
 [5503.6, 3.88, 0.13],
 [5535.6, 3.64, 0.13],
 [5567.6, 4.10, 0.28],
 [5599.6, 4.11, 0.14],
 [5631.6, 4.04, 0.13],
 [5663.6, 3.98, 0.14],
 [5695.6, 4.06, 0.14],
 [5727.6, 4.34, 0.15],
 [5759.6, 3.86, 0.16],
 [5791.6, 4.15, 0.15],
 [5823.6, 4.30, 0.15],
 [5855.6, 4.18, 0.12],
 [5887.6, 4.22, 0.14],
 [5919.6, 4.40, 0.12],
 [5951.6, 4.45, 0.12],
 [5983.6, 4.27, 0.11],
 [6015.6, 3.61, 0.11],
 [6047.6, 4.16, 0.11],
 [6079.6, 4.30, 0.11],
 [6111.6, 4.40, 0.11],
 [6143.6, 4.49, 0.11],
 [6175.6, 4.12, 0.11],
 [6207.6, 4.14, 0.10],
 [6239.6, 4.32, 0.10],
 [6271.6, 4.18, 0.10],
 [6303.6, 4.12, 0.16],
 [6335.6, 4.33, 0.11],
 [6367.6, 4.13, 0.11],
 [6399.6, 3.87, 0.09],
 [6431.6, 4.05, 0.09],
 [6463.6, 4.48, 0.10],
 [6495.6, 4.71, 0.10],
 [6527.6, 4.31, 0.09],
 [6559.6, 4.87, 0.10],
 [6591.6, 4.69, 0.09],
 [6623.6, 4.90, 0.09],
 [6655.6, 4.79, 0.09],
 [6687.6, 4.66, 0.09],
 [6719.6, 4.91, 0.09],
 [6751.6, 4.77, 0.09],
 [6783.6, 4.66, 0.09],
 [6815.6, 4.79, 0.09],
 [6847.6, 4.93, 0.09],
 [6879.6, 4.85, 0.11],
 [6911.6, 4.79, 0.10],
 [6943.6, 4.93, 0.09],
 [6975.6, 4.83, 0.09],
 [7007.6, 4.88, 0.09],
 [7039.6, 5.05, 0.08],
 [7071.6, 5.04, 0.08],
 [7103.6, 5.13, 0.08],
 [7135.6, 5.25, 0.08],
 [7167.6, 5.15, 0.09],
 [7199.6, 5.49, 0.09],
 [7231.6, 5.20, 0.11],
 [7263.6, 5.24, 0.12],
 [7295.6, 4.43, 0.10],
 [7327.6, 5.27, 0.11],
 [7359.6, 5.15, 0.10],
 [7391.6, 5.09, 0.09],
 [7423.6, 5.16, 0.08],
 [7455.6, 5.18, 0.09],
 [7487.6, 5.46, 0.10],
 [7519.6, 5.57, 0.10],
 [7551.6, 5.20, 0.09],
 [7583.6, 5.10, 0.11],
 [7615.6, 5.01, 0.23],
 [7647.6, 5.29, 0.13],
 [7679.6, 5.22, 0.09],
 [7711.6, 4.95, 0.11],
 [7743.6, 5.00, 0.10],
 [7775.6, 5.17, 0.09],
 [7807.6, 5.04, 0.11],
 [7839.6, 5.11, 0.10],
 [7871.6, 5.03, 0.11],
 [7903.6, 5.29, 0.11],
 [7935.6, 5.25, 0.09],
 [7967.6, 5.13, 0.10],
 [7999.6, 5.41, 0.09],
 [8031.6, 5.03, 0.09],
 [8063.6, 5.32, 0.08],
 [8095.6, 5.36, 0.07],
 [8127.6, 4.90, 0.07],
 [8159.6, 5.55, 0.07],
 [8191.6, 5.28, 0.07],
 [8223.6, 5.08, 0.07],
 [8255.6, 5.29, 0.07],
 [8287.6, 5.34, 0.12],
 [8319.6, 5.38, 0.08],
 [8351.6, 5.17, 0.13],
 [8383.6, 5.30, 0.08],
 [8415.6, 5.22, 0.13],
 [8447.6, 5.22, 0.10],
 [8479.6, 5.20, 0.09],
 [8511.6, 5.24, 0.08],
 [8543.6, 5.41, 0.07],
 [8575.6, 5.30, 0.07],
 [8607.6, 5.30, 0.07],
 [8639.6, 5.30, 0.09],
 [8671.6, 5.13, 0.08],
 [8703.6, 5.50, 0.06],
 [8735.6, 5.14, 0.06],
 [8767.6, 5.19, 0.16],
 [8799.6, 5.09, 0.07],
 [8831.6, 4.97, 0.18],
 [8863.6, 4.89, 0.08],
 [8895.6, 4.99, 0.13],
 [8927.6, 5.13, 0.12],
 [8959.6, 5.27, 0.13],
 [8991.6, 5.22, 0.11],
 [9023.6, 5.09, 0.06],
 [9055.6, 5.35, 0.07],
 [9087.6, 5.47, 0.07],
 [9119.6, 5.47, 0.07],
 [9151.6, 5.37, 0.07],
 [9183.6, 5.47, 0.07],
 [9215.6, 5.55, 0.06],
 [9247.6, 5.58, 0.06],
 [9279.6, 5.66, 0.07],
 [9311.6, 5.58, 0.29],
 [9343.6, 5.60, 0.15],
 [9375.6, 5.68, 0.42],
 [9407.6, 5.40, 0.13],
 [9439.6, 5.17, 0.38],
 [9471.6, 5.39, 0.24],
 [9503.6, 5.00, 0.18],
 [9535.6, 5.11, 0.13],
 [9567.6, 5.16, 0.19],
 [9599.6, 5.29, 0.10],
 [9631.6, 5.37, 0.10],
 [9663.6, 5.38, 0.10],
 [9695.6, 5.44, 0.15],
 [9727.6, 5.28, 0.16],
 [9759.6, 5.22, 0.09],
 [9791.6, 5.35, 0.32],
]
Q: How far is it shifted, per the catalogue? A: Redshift 0.24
